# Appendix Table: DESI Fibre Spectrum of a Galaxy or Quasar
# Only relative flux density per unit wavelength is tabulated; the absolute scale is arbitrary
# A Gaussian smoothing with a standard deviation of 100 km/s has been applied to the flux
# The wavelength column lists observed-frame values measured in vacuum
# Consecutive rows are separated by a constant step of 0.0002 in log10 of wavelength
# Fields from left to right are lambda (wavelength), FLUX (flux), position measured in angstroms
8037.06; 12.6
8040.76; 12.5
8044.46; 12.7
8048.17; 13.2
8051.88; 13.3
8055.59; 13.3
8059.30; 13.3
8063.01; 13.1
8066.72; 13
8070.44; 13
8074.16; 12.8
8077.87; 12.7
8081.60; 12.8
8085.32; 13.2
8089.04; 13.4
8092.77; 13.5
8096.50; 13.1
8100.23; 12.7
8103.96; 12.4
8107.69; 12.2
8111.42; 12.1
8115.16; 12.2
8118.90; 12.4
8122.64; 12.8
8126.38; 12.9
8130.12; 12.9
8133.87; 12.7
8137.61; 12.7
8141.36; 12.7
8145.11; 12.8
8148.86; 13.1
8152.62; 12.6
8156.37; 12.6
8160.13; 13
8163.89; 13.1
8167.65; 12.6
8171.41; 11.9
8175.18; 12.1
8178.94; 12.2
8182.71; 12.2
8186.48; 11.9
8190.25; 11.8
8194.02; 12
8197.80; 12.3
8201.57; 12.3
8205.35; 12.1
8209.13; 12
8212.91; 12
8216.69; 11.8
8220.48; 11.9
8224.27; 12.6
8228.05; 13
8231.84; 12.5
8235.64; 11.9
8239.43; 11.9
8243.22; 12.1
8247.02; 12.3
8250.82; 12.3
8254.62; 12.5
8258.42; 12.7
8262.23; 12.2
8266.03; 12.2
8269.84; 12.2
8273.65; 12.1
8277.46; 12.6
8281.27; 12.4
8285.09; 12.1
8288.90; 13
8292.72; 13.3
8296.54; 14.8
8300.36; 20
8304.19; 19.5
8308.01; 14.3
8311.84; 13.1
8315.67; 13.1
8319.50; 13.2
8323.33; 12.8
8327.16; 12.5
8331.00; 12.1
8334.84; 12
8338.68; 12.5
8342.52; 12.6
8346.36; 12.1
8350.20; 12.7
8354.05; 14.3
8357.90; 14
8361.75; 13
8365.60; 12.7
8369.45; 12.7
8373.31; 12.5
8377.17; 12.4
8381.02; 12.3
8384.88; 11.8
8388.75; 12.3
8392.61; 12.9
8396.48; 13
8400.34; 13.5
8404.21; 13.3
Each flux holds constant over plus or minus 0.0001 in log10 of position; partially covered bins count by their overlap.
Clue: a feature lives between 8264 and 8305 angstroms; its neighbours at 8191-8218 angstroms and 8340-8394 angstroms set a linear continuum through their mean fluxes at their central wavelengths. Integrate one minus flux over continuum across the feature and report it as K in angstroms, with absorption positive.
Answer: -4.8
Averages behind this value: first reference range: 12.1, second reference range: 12.7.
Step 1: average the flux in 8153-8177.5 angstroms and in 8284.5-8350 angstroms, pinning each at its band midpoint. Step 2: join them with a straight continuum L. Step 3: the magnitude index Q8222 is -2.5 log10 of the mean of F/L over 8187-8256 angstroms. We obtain 0.07 mag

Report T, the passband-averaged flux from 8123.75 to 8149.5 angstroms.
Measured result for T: 12.8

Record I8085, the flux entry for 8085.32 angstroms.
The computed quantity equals 13.2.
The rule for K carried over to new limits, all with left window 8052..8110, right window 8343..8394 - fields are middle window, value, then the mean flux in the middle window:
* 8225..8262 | 1.4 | 12.4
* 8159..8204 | 2.2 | 12.3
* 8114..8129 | 0.4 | 12.6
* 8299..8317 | -4.5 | 16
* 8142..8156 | 0.1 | 12.8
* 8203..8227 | 1.4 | 12.1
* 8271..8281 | 0.4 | 12.4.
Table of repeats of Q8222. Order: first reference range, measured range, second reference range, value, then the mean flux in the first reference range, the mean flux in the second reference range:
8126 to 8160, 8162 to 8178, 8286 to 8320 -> 0.06 mag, 12.8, 14.9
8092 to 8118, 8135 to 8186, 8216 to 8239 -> -0.01 mag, 12.6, 12.3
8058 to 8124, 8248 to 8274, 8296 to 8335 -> 0.14 mag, 12.8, 14.4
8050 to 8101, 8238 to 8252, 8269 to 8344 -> 0.11 mag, 13.1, 13.5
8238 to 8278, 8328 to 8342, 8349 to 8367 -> 0.07 mag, 12.3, 13.4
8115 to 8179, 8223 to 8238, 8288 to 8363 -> 0.06 mag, 12.7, 13.8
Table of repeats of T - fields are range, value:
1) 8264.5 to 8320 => 13.9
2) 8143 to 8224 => 12.3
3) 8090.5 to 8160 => 12.7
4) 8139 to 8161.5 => 12.8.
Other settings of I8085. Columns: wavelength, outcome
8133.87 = 12.7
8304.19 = 19.5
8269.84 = 12.2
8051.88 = 13.3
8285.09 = 12.1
